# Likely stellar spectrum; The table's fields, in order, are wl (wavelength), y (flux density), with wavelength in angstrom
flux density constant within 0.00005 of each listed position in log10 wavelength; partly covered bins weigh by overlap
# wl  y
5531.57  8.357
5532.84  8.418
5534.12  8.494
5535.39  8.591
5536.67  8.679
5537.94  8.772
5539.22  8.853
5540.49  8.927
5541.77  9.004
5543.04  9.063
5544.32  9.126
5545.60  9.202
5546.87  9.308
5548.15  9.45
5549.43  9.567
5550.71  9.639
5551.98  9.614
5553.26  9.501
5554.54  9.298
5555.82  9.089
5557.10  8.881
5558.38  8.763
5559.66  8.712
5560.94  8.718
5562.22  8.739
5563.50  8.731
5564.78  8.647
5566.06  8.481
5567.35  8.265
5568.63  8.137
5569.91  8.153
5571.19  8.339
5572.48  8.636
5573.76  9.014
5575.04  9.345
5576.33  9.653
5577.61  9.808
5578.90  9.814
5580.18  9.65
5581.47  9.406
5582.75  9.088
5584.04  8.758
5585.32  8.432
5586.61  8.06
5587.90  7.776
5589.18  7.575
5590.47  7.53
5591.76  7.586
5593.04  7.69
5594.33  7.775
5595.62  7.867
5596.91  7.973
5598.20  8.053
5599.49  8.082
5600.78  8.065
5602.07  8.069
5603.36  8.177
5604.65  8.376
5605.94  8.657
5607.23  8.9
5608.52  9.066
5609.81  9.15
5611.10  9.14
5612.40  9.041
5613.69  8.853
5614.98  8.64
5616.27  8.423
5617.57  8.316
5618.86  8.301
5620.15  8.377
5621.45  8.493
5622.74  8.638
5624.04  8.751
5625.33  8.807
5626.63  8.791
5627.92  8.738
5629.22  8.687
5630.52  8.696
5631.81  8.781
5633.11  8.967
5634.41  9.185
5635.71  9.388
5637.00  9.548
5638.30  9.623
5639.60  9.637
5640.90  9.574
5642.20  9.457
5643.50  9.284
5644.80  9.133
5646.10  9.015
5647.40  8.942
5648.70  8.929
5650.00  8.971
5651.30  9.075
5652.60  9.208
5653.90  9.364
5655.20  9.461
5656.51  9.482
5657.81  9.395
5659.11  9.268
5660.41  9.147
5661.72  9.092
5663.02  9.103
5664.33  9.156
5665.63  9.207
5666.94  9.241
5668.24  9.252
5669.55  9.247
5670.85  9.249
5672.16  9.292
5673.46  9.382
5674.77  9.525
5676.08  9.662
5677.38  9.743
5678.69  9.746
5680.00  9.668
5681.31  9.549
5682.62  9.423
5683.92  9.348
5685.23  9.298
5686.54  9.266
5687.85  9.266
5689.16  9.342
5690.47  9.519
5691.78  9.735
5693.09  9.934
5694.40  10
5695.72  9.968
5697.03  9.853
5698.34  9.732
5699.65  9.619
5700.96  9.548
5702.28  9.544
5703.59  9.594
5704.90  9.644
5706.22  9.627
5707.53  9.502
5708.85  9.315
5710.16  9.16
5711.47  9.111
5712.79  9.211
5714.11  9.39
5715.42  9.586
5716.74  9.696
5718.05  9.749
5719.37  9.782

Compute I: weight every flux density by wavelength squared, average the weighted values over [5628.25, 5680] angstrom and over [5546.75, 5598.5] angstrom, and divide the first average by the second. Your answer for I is 1.1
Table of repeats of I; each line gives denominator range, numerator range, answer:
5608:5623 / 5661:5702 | 1.12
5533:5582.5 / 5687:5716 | 1.12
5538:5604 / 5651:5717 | 1.13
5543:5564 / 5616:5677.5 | 1.03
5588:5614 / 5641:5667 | 1.13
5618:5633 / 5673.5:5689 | 1.12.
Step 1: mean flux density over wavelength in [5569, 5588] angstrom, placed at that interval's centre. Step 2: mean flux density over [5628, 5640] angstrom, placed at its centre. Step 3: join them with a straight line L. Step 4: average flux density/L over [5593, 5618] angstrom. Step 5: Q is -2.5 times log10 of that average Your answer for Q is 0.076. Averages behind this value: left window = 8.95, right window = 9.13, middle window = 8.43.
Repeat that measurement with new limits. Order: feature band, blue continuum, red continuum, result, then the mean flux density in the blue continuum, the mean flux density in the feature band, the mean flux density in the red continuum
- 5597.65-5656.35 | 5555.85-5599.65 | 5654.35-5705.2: 0.02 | 8.54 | 8.87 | 9.47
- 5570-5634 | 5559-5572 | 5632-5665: 0.03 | 8.49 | 8.59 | 9.25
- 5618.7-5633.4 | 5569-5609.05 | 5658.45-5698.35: 0.03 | 8.49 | 8.67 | 9.45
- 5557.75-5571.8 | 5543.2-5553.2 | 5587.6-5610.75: 0.06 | 9.4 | 8.52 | 8.15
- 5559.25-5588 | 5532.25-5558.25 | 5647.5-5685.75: 0.04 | 9.07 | 8.82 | 9.32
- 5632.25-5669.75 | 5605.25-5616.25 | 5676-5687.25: 0.00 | 8.91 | 9.25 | 9.52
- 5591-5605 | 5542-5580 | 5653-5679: 0.15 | 9.03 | 7.96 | 9.34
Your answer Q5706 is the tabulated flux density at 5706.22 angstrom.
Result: 9.627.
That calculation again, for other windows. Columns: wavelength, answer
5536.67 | 8.679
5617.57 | 8.316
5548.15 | 9.45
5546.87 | 9.308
